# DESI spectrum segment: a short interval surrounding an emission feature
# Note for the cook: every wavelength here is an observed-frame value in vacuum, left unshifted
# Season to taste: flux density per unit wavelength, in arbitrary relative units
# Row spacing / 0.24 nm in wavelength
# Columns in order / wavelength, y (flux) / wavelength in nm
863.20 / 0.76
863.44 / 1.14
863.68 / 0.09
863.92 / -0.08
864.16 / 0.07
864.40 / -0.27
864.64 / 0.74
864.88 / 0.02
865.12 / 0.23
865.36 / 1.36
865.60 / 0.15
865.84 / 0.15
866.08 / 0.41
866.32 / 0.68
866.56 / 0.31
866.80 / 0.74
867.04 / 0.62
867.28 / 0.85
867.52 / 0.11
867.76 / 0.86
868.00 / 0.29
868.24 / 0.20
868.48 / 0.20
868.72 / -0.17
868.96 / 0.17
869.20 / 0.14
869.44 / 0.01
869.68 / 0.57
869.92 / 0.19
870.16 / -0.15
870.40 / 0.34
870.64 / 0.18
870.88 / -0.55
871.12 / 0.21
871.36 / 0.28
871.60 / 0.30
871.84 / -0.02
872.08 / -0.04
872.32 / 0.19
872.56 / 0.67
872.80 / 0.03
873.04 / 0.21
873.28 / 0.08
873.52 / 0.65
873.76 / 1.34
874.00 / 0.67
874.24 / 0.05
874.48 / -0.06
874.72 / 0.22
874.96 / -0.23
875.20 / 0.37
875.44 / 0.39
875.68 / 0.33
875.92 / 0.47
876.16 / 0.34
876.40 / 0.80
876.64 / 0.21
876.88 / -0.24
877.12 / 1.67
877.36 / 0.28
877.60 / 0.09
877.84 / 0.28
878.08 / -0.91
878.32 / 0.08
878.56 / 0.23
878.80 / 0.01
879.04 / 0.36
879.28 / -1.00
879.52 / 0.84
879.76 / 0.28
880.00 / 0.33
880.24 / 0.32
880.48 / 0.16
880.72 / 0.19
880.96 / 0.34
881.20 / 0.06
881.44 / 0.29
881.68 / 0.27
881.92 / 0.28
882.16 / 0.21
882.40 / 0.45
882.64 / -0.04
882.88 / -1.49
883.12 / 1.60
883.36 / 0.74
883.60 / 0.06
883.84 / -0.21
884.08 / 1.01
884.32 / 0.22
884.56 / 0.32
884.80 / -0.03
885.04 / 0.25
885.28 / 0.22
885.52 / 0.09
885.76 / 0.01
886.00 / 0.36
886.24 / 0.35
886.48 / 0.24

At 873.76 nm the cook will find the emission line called H-beta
